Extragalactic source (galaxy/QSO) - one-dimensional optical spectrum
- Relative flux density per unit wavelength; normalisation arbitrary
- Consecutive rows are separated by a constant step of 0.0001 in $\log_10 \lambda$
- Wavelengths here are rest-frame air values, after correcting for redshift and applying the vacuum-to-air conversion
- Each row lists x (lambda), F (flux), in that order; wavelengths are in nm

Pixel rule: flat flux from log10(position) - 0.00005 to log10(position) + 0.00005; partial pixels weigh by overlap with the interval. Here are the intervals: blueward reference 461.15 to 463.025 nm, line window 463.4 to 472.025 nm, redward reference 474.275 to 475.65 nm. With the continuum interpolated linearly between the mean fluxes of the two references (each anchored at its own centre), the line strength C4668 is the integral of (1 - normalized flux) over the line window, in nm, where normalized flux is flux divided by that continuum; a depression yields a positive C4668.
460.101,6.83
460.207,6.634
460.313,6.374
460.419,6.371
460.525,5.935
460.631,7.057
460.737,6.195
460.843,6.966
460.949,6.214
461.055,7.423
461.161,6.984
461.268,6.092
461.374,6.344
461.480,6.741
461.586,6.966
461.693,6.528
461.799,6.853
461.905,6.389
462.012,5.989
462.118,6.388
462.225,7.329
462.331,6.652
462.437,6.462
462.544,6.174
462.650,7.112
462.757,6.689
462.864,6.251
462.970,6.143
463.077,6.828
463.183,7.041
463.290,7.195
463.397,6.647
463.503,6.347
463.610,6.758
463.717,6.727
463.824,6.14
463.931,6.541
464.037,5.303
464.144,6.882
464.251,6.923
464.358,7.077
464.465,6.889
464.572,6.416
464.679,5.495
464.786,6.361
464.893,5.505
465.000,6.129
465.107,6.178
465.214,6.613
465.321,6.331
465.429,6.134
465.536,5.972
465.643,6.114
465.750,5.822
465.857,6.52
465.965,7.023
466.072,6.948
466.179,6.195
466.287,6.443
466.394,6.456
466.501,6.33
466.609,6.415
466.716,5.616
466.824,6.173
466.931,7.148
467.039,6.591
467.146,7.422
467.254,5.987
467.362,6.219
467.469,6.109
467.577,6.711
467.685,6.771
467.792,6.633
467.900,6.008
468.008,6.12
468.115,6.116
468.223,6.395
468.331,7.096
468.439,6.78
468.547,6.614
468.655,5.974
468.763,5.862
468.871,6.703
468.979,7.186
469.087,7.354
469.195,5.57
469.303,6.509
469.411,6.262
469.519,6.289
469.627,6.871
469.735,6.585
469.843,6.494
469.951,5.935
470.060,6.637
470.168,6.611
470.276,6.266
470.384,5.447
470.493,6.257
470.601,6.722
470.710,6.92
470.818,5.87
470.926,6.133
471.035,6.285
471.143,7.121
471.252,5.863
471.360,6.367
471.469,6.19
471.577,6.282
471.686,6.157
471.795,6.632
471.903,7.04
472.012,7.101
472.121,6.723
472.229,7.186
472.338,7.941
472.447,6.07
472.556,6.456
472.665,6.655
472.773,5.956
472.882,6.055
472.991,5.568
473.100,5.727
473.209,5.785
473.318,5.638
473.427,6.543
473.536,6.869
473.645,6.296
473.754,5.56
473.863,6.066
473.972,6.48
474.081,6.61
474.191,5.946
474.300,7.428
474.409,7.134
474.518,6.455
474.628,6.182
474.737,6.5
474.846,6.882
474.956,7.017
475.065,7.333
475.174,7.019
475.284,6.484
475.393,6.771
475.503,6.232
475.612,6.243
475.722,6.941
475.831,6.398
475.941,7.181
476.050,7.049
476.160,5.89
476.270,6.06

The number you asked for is 0.29 nm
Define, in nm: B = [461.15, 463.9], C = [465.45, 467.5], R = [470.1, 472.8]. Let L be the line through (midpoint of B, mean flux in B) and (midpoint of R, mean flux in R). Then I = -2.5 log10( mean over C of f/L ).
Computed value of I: 0.03 mag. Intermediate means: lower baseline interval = 6.6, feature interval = 6.4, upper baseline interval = 6.5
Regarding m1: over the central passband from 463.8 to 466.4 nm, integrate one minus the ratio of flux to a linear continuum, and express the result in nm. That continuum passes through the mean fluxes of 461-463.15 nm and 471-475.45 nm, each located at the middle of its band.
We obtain 0.099 nm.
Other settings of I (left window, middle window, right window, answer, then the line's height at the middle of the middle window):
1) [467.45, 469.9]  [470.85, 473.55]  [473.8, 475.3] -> 0.03 mag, 6.6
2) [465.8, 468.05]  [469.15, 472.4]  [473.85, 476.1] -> 0.02 mag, 6.58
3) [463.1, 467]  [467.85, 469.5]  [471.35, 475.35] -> 0.00 mag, 6.45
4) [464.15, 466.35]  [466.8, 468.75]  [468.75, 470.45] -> -0.01 mag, 6.4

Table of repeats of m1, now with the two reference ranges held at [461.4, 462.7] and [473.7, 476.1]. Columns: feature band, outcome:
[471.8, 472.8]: -0.03 nm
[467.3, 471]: 0.12 nm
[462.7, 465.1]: 0.06 nm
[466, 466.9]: 0.04 nm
